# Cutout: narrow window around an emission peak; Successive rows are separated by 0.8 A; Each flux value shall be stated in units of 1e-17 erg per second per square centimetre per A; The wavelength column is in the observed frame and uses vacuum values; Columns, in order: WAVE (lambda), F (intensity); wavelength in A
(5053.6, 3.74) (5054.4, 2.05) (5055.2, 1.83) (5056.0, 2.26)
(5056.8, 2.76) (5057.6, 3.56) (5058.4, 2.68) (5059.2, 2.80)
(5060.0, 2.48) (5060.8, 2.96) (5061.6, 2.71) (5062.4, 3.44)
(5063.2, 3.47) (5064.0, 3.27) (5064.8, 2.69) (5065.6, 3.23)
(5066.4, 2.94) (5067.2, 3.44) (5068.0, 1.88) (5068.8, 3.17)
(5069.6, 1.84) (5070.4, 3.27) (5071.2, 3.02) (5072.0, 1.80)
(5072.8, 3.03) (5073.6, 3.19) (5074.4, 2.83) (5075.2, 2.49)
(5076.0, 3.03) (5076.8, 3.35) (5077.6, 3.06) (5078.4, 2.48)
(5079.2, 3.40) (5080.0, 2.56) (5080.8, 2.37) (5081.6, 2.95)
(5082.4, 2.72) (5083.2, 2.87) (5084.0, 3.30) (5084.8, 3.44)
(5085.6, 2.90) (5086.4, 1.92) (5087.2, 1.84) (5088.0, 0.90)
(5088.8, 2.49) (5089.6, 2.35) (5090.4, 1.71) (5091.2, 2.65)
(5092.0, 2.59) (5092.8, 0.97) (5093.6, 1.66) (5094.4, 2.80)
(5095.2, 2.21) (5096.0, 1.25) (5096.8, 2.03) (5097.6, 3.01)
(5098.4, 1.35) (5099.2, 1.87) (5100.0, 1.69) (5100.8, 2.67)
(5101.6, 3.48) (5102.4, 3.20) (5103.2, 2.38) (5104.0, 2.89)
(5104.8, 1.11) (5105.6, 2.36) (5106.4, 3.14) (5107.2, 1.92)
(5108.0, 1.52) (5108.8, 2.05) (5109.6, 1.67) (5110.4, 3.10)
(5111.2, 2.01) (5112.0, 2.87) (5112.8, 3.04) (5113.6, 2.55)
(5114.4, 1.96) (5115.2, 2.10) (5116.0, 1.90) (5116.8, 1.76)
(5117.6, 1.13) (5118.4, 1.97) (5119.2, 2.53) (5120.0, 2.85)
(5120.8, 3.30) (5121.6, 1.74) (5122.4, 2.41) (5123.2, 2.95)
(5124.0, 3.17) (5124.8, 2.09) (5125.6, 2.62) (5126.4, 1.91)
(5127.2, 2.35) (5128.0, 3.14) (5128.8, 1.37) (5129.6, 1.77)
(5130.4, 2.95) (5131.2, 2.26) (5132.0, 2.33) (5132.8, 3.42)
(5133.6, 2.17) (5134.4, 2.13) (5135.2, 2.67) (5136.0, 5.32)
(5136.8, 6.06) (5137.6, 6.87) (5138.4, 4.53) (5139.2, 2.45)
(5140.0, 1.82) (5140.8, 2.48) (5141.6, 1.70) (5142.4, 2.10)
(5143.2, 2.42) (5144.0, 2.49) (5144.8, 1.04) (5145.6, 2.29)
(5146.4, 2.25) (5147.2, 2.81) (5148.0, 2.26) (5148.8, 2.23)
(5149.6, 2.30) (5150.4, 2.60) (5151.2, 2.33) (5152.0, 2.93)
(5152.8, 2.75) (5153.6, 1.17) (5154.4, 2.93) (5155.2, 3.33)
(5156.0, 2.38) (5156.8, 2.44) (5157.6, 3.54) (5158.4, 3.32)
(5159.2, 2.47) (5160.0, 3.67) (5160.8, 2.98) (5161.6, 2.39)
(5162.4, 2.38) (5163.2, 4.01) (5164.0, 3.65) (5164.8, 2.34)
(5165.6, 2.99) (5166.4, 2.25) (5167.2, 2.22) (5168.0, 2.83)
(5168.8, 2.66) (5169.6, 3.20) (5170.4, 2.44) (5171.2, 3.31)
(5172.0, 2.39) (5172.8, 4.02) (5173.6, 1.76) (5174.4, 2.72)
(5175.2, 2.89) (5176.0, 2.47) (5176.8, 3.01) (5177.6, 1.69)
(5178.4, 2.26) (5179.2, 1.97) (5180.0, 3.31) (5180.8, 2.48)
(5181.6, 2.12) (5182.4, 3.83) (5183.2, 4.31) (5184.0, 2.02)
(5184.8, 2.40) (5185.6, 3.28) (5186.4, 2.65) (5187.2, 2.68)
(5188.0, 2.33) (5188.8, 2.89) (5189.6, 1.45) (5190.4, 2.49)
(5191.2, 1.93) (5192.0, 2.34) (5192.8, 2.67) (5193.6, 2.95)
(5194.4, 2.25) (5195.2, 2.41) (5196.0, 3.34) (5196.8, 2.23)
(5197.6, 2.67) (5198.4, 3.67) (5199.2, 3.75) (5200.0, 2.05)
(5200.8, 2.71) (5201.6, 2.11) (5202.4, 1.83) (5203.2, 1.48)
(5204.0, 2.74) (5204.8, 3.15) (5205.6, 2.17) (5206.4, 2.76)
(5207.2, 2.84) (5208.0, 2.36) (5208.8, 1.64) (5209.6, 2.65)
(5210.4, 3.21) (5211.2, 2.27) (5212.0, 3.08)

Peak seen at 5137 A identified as H-gamma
